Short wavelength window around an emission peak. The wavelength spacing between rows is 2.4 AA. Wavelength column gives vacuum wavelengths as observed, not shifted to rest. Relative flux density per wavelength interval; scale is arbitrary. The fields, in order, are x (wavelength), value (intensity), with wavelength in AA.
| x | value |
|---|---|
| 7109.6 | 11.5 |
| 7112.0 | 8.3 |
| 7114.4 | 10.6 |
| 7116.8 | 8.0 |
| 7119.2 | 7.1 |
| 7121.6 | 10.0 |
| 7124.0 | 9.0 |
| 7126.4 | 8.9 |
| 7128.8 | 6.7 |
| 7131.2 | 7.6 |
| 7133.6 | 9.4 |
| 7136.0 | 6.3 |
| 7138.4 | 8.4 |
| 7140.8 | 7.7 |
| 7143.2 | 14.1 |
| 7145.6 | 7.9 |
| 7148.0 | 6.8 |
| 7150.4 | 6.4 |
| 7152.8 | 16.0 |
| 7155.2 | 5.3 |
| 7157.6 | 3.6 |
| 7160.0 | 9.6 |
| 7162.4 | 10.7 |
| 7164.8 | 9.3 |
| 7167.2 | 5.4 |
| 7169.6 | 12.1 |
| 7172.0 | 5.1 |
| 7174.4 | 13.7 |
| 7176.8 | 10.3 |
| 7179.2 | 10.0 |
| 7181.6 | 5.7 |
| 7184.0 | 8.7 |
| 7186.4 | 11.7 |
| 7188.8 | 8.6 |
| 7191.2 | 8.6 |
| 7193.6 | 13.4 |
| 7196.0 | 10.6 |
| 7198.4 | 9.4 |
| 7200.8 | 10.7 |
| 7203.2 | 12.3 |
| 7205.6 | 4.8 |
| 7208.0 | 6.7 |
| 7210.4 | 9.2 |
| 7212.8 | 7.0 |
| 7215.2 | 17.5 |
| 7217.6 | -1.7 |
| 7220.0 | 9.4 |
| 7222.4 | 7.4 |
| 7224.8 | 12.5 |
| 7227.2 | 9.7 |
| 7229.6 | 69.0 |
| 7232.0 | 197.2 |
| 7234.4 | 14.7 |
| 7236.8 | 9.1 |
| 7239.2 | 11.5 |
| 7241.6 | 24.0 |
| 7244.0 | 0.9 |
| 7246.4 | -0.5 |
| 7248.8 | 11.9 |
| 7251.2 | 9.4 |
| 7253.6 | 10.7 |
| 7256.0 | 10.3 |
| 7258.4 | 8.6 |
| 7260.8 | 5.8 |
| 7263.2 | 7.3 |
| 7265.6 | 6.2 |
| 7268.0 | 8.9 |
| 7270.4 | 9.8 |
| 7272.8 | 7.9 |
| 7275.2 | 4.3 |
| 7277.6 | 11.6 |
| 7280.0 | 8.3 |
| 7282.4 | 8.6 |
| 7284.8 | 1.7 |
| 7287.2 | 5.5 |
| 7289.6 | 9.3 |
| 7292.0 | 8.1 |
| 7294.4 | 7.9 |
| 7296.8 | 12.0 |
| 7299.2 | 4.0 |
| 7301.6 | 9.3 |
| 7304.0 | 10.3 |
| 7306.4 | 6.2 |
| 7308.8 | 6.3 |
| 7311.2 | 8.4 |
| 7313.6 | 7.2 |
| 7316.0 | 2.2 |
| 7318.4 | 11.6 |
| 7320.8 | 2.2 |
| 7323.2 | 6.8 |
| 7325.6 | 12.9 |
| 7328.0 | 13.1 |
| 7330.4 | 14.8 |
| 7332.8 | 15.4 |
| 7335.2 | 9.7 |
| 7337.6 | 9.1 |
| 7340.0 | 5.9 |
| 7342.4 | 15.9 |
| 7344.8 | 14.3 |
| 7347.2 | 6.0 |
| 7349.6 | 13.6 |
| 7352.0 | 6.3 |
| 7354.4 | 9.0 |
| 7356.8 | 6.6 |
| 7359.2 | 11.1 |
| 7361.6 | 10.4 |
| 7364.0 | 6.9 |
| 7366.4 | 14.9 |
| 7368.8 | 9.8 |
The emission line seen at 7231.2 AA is Halpha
